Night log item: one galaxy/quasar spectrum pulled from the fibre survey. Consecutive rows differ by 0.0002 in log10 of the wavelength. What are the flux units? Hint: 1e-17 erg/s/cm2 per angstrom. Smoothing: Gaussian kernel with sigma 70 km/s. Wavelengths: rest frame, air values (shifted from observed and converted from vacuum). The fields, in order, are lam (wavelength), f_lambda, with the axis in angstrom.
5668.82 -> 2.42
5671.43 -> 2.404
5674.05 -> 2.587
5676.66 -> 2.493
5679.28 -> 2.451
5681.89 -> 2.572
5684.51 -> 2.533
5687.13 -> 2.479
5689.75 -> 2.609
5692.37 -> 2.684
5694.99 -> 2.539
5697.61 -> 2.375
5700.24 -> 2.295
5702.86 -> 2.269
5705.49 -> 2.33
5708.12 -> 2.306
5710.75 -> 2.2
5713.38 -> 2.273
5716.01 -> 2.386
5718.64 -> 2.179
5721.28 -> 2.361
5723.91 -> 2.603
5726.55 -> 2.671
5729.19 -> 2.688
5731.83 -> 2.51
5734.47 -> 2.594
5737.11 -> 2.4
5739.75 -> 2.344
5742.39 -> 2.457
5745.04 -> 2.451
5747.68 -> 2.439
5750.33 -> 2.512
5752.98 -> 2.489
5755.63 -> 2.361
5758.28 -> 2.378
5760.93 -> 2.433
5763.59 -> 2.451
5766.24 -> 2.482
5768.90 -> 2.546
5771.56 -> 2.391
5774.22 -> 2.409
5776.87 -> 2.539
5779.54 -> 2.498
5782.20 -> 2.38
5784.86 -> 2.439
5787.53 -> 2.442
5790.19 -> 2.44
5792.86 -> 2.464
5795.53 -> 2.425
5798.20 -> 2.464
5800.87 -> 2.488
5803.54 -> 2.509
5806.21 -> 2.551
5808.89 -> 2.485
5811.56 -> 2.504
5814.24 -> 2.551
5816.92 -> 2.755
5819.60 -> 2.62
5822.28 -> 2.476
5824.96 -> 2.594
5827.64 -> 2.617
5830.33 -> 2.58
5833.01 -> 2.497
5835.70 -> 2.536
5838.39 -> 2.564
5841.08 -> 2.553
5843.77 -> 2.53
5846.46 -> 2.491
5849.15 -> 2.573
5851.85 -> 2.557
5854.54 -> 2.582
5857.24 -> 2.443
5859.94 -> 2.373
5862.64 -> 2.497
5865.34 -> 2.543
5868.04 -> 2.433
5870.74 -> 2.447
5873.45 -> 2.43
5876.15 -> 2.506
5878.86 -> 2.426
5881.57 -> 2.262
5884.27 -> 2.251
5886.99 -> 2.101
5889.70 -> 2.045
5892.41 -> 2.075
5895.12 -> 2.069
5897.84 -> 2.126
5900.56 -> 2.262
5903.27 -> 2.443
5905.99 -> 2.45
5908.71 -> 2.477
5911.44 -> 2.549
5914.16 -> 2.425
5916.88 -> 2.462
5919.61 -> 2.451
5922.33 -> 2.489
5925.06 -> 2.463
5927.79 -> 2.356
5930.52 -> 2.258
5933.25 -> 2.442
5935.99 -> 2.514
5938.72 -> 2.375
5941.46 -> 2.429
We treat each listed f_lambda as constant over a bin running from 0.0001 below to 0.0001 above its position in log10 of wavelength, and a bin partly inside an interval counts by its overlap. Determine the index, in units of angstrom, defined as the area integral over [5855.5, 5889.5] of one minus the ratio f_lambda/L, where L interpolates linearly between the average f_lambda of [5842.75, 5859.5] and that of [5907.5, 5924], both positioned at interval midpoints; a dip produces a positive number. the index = 1.7 angstrom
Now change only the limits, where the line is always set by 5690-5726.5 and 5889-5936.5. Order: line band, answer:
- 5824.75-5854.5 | -2.4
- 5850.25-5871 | -1.1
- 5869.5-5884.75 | -0.2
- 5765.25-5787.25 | -0.8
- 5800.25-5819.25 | -1.5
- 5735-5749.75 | -0.3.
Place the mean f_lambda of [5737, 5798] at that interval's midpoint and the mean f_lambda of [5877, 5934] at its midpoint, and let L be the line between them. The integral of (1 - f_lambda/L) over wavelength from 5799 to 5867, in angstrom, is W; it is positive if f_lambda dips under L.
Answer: -4.2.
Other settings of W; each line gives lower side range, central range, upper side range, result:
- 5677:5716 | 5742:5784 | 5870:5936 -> -0.9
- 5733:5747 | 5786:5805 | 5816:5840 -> 0.5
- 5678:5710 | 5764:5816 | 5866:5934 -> -1.6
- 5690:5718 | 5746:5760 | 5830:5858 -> 0.0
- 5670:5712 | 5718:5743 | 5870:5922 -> -0.7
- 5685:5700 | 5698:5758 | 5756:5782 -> 1.8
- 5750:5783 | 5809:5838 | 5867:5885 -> -1.7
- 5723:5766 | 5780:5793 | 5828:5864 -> 0.3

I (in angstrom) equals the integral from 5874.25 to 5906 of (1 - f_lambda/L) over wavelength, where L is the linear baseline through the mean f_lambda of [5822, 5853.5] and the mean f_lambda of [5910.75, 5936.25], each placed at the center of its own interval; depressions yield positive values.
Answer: 3.0 angstrom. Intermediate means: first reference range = 2.55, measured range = 2.25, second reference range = 2.44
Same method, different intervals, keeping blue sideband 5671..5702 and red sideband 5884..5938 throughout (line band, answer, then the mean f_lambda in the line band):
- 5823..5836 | -0.90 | 2.56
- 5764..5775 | -0.08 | 2.46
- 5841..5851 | -0.63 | 2.54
